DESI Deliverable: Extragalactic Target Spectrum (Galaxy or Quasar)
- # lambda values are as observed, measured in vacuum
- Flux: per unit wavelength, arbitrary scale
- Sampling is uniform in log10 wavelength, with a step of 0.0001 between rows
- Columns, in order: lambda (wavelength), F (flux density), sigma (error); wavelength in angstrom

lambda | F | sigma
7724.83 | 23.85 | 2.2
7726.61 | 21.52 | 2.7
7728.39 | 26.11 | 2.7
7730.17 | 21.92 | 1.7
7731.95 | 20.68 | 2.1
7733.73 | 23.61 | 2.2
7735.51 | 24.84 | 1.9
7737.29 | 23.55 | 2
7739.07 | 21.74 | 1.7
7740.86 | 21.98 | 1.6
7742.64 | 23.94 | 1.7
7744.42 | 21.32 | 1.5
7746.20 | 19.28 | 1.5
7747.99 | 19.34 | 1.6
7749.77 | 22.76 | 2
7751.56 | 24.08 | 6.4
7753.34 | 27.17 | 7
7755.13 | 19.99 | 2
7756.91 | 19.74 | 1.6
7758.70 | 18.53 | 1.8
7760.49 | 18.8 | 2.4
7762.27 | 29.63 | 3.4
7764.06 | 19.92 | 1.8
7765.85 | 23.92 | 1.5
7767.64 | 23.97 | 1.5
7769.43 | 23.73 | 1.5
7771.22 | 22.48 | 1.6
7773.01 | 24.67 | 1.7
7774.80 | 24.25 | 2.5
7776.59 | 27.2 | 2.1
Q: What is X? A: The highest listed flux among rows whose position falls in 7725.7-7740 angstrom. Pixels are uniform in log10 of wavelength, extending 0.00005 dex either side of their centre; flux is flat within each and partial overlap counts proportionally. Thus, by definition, 26.11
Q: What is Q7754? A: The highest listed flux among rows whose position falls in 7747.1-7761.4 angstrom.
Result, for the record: 27.17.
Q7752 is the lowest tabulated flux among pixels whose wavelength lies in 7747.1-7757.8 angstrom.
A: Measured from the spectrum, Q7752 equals 19.34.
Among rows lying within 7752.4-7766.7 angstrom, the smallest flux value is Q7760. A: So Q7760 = 18.53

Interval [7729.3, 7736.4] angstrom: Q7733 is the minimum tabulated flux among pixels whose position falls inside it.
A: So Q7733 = 20.68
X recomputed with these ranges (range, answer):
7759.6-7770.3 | 29.63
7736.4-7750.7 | 23.94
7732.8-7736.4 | 24.84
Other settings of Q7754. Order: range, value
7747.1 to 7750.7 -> 22.76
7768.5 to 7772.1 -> 23.73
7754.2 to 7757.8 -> 19.99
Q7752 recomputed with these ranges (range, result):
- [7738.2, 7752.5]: 19.28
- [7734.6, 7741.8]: 21.74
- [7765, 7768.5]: 23.92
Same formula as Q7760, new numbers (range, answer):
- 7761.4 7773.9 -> 19.92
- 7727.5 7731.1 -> 21.92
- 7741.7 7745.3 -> 21.32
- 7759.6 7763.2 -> 18.8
